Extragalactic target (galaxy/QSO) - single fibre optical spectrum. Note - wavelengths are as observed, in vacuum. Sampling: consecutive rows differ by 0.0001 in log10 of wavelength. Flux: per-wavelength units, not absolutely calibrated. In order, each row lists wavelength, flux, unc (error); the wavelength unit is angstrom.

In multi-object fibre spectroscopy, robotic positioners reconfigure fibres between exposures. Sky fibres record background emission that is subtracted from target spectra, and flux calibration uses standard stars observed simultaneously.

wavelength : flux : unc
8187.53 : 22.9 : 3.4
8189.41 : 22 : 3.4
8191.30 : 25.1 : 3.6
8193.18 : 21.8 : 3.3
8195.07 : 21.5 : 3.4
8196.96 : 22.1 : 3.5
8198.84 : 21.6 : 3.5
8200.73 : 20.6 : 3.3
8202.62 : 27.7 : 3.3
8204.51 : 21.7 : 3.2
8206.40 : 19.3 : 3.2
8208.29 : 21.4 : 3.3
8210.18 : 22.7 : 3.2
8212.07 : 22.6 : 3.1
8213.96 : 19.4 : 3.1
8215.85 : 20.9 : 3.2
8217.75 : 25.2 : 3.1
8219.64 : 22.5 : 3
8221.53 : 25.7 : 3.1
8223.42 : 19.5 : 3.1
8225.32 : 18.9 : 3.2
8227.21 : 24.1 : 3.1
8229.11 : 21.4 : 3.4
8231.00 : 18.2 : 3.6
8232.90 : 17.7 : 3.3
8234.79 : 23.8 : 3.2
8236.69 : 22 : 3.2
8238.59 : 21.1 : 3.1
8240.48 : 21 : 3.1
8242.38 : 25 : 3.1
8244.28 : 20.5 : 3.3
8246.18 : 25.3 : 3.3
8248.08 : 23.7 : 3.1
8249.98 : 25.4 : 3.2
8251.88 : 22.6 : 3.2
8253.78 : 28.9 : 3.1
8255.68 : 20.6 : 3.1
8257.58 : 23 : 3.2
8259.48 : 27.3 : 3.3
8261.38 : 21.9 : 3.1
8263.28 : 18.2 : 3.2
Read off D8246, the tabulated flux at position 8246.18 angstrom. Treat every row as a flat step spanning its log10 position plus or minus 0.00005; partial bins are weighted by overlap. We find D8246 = 25.3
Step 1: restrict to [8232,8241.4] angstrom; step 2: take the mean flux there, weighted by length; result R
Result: 21.2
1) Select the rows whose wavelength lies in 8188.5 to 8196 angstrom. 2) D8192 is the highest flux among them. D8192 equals 25.1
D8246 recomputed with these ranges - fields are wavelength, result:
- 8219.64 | 22.5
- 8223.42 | 19.5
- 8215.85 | 20.9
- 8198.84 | 21.6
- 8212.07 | 22.6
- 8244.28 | 20.5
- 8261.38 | 21.9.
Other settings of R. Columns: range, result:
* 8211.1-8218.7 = 22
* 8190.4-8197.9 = 22.6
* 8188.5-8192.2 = 23.5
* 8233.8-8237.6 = 22.9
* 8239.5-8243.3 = 23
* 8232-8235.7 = 20.8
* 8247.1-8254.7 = 25.1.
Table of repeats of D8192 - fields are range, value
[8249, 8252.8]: 25.4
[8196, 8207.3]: 27.7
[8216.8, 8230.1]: 25.7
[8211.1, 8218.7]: 25.2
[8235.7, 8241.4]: 22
